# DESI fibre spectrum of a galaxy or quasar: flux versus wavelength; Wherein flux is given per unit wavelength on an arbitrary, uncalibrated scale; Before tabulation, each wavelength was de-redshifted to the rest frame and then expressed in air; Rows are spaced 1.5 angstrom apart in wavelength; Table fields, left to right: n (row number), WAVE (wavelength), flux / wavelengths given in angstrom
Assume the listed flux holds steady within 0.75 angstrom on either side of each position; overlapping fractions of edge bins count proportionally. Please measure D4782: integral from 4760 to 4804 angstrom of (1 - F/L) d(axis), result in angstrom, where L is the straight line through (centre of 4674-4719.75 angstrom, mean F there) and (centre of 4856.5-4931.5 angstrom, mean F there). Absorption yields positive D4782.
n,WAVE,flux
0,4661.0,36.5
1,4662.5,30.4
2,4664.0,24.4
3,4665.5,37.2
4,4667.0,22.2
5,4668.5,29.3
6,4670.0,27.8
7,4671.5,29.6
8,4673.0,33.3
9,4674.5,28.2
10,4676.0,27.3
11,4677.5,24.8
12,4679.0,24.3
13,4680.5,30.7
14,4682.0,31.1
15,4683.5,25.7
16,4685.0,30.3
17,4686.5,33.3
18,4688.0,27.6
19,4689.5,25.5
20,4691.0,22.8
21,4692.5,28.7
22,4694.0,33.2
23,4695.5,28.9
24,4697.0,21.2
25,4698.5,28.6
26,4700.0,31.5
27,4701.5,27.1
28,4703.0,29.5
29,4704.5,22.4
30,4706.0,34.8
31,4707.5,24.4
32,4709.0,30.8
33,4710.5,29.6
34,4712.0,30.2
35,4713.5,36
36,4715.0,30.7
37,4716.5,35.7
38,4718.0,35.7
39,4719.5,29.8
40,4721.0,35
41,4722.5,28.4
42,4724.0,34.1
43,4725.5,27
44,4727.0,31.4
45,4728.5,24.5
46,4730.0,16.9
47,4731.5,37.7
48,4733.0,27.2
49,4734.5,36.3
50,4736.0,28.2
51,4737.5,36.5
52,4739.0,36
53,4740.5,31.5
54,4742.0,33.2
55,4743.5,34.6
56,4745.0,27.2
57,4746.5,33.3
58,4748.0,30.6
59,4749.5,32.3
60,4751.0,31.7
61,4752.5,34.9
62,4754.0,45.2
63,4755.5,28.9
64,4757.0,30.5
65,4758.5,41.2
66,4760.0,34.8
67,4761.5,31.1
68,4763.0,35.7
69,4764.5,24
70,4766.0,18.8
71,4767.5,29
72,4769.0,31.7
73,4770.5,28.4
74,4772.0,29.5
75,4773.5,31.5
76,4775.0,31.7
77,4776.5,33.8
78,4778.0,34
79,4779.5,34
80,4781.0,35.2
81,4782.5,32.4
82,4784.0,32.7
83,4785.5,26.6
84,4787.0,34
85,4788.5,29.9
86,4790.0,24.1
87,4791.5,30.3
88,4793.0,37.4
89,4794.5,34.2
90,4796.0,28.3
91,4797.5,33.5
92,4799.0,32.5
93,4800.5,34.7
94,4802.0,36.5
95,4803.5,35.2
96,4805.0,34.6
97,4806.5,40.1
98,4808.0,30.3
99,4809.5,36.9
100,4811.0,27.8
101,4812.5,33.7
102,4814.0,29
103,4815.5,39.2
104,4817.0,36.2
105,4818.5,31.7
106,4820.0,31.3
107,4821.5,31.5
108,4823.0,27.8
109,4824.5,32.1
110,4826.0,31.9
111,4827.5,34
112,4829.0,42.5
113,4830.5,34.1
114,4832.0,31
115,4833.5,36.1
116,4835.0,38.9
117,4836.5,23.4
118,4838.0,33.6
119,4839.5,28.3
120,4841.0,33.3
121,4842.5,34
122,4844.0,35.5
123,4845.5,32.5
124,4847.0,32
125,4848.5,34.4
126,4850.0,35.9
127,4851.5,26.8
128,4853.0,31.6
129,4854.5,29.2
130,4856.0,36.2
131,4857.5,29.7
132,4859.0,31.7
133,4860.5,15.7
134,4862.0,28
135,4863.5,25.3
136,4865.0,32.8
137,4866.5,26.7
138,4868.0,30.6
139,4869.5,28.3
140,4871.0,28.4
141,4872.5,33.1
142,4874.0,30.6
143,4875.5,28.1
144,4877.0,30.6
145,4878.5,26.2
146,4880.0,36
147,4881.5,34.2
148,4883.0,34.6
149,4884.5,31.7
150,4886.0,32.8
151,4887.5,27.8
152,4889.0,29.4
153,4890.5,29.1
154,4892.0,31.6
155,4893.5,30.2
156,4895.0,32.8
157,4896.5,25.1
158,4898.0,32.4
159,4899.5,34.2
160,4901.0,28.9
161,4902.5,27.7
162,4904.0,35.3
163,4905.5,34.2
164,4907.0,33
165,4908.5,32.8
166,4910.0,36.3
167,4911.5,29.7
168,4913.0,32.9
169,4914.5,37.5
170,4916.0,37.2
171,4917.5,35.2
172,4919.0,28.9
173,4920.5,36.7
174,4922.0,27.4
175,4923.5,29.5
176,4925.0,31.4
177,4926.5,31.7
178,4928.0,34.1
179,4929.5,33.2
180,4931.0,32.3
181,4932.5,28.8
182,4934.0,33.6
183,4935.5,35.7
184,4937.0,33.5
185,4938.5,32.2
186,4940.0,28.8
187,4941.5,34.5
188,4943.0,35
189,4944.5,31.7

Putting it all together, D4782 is -2.22 angstrom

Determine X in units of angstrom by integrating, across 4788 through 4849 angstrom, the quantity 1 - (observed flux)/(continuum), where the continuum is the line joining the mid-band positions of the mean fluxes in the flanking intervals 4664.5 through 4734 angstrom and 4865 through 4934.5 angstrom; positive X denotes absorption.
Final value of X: -4.8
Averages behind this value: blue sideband 29.2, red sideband 31.6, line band 33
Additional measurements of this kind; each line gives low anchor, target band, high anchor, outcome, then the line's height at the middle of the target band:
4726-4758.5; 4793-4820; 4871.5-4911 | -1.74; 31.8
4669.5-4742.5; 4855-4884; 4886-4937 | 1.59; 31.6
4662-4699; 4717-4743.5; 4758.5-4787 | -1.29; 29.8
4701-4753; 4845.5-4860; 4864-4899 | -0.50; 30.6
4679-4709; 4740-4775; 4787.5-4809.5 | -0.61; 31.2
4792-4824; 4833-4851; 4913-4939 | 0.12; 33.3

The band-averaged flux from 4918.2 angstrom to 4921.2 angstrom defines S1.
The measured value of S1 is 32.8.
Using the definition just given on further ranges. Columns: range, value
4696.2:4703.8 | 27.6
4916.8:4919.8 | 32.1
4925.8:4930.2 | 33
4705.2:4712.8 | 29.9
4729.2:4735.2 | 29.4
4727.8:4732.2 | 26.3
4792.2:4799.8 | 33.2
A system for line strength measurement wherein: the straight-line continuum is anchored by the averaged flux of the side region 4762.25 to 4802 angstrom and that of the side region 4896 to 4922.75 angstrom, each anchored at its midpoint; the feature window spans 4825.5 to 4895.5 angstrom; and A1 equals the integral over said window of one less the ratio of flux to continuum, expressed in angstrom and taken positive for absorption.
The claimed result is 1.6 angstrom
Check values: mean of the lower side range 31.2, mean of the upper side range 32.6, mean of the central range 31.3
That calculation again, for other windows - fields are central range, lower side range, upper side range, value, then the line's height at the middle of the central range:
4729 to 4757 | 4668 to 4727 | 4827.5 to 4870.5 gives -2.1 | 30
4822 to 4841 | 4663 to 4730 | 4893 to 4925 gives -1.0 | 31.1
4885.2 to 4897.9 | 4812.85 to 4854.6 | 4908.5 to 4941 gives 1.1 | 32.8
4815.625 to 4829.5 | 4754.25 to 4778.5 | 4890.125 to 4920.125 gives -0.7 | 31.6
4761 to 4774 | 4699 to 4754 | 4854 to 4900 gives 0.9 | 30.9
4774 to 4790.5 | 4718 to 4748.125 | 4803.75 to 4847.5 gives 0.2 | 32.2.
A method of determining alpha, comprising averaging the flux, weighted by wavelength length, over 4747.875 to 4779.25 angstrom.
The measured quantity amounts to 31.9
